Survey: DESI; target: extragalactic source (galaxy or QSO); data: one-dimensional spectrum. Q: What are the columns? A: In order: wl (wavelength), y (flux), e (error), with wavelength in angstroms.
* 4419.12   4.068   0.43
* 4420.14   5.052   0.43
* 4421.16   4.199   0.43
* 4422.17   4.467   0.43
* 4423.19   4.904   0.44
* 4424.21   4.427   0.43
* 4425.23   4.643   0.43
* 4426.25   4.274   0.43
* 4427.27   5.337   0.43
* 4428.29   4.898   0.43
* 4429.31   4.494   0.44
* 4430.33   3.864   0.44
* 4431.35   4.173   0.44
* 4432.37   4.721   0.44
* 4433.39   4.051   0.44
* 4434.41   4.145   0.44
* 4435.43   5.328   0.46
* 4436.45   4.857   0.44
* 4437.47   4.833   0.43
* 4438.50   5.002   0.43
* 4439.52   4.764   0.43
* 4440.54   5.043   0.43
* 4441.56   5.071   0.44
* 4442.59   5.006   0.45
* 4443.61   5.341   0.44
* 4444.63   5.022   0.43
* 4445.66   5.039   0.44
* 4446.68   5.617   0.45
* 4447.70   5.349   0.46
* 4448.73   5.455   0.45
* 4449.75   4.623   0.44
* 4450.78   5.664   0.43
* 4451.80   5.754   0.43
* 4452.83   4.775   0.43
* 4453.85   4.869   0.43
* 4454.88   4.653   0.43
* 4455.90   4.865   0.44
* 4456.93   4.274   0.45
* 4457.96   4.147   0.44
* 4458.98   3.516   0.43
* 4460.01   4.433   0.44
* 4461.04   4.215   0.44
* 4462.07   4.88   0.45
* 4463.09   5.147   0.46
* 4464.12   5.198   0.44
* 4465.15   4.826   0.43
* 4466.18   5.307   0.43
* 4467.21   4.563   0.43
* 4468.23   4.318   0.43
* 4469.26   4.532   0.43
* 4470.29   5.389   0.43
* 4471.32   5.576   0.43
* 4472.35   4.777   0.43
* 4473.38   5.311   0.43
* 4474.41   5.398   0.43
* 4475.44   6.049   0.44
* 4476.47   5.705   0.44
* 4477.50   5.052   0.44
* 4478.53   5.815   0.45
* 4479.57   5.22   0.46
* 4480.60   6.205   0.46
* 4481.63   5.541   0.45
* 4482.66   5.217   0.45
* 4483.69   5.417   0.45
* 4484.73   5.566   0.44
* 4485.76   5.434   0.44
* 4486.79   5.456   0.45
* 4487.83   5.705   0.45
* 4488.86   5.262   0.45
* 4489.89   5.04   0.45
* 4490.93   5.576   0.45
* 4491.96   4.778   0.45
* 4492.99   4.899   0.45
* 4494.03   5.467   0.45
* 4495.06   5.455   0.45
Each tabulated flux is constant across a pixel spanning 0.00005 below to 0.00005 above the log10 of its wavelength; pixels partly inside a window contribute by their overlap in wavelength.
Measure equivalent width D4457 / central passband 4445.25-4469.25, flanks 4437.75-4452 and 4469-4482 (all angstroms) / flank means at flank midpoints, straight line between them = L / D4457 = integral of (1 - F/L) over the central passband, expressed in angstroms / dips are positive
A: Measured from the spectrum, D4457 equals 2.0 angstroms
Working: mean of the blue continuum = 5.18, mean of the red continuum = 5.44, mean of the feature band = 4.84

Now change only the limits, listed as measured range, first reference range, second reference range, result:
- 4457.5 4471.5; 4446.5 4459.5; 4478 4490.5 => 1.10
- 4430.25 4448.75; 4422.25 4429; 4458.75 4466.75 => -0.65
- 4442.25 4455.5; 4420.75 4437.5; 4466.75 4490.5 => -0.81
